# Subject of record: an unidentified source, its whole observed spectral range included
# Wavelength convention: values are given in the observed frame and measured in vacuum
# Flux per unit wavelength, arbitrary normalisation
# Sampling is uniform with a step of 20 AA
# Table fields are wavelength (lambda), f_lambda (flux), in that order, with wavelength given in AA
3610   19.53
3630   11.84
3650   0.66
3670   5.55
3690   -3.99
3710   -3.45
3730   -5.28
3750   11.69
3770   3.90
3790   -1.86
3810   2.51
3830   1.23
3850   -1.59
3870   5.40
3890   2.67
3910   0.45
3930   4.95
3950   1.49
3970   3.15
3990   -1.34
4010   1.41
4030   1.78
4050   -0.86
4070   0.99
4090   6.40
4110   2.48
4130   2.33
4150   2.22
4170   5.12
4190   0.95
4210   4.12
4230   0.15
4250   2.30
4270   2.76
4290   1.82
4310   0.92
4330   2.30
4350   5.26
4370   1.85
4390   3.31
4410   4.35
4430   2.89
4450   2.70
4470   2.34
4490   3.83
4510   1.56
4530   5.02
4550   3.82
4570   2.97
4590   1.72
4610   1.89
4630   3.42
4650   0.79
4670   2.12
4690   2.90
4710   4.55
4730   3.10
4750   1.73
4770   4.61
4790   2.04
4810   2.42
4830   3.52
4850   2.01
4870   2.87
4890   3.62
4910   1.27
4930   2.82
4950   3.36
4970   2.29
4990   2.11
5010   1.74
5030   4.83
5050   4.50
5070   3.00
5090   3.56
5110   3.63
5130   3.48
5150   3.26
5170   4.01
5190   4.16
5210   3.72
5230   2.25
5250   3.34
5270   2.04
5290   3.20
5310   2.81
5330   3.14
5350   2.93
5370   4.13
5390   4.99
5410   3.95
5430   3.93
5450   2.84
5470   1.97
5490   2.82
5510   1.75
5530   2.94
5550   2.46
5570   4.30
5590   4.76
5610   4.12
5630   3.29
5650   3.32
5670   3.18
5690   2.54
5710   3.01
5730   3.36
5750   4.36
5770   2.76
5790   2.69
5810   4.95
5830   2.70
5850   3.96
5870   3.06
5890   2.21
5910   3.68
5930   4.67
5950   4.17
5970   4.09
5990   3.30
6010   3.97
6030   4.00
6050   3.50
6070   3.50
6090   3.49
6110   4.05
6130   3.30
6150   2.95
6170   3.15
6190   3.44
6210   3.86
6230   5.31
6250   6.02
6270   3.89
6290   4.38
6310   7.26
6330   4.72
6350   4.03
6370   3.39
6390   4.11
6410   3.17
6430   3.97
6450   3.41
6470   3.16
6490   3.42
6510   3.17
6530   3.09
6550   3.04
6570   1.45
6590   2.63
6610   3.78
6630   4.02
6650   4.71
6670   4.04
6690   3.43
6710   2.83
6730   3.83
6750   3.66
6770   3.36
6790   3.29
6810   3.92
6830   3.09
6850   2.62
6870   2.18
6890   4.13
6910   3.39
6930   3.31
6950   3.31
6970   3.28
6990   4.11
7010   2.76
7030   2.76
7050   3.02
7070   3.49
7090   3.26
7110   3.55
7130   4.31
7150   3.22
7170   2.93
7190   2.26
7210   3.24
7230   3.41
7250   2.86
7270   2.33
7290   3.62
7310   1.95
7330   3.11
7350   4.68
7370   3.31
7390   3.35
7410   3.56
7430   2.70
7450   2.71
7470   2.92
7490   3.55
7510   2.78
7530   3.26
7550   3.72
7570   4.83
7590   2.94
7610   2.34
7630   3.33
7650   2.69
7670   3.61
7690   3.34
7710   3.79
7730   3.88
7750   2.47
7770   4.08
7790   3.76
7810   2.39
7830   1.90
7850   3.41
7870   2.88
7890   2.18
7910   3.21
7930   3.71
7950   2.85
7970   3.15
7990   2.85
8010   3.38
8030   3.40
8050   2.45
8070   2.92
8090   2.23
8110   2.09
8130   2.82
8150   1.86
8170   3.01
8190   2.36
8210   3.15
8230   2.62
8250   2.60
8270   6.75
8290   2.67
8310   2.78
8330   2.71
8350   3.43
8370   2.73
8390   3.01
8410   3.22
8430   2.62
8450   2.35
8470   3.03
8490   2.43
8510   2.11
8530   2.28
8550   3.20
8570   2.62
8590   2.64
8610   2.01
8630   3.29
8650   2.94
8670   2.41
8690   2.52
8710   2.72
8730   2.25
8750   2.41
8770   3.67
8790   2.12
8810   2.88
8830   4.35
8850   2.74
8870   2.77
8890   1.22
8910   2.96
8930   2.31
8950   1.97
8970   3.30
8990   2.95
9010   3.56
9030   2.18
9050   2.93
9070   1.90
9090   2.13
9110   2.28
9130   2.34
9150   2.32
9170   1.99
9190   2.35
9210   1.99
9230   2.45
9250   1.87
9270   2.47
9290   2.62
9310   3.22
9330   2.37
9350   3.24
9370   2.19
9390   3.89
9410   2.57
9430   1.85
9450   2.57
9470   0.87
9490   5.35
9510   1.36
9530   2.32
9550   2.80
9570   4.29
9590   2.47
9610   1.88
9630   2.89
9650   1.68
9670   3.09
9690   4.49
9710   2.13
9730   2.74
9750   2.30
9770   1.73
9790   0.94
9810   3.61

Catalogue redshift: 0.261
